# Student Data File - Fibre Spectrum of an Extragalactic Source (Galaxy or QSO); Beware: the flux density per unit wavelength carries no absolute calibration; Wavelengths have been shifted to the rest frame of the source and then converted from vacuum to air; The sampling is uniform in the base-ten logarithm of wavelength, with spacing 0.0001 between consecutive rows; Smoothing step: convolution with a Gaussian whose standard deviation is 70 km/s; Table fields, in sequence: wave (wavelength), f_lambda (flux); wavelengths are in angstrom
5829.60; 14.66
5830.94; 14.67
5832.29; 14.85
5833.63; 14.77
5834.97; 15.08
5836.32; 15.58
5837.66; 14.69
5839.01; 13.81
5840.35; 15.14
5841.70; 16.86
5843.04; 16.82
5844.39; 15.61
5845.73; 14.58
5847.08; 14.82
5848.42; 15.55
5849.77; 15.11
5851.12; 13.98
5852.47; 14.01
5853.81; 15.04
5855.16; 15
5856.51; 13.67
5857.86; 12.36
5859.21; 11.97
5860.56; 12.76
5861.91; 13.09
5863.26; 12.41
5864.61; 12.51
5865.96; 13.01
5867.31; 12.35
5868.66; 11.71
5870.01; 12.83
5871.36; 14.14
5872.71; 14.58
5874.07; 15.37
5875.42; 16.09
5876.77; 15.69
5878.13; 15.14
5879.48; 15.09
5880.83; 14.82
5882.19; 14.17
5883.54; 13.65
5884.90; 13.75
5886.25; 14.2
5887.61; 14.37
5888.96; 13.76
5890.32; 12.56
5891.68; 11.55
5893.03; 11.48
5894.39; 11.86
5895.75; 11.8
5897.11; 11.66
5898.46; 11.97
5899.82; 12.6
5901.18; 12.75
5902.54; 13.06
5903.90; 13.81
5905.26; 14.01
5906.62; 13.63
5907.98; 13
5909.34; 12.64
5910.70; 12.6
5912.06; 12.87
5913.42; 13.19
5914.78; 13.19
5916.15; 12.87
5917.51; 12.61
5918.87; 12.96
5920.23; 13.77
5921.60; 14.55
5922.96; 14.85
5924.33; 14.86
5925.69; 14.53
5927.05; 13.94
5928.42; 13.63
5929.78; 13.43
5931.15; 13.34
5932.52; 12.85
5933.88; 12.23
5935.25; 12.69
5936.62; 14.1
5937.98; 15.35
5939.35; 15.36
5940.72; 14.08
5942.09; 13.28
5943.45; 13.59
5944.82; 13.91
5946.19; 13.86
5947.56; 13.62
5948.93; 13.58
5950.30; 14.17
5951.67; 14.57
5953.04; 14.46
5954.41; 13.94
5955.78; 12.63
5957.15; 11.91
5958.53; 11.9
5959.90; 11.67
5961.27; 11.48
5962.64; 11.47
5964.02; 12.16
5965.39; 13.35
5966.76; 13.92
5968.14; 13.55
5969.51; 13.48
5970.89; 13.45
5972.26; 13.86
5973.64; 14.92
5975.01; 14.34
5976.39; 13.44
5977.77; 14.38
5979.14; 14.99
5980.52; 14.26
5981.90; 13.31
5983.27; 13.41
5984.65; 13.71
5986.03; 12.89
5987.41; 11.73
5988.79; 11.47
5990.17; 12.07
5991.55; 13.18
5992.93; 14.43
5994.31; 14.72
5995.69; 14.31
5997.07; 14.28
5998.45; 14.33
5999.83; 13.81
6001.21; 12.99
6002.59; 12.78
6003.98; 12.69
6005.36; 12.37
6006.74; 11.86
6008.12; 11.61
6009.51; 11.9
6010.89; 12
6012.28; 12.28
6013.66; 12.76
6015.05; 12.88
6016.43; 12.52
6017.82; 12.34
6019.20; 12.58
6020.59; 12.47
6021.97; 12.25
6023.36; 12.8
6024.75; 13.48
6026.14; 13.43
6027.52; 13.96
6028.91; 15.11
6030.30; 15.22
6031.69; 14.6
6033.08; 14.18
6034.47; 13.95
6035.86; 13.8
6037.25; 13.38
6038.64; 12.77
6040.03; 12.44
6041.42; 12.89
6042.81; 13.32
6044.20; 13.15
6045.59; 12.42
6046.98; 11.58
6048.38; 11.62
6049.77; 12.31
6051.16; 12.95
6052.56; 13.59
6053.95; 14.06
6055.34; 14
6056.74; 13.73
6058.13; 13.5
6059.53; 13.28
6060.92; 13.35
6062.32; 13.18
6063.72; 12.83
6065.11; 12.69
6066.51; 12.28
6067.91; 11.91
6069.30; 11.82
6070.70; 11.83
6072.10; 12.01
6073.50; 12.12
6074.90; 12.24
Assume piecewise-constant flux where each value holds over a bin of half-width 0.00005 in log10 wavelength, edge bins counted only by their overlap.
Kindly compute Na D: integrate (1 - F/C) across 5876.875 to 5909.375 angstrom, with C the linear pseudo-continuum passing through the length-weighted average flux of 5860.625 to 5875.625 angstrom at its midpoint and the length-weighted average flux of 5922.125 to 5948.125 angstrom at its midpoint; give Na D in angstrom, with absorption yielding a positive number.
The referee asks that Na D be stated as 0.6 angstrom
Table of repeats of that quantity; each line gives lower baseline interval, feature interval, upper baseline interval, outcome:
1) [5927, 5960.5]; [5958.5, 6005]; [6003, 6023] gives -1.7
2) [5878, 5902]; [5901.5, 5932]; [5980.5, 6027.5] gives -1.0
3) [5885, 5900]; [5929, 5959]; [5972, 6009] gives -1.4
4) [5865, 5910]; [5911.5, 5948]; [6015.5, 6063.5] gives -0.9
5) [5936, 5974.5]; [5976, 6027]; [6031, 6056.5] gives 1.1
